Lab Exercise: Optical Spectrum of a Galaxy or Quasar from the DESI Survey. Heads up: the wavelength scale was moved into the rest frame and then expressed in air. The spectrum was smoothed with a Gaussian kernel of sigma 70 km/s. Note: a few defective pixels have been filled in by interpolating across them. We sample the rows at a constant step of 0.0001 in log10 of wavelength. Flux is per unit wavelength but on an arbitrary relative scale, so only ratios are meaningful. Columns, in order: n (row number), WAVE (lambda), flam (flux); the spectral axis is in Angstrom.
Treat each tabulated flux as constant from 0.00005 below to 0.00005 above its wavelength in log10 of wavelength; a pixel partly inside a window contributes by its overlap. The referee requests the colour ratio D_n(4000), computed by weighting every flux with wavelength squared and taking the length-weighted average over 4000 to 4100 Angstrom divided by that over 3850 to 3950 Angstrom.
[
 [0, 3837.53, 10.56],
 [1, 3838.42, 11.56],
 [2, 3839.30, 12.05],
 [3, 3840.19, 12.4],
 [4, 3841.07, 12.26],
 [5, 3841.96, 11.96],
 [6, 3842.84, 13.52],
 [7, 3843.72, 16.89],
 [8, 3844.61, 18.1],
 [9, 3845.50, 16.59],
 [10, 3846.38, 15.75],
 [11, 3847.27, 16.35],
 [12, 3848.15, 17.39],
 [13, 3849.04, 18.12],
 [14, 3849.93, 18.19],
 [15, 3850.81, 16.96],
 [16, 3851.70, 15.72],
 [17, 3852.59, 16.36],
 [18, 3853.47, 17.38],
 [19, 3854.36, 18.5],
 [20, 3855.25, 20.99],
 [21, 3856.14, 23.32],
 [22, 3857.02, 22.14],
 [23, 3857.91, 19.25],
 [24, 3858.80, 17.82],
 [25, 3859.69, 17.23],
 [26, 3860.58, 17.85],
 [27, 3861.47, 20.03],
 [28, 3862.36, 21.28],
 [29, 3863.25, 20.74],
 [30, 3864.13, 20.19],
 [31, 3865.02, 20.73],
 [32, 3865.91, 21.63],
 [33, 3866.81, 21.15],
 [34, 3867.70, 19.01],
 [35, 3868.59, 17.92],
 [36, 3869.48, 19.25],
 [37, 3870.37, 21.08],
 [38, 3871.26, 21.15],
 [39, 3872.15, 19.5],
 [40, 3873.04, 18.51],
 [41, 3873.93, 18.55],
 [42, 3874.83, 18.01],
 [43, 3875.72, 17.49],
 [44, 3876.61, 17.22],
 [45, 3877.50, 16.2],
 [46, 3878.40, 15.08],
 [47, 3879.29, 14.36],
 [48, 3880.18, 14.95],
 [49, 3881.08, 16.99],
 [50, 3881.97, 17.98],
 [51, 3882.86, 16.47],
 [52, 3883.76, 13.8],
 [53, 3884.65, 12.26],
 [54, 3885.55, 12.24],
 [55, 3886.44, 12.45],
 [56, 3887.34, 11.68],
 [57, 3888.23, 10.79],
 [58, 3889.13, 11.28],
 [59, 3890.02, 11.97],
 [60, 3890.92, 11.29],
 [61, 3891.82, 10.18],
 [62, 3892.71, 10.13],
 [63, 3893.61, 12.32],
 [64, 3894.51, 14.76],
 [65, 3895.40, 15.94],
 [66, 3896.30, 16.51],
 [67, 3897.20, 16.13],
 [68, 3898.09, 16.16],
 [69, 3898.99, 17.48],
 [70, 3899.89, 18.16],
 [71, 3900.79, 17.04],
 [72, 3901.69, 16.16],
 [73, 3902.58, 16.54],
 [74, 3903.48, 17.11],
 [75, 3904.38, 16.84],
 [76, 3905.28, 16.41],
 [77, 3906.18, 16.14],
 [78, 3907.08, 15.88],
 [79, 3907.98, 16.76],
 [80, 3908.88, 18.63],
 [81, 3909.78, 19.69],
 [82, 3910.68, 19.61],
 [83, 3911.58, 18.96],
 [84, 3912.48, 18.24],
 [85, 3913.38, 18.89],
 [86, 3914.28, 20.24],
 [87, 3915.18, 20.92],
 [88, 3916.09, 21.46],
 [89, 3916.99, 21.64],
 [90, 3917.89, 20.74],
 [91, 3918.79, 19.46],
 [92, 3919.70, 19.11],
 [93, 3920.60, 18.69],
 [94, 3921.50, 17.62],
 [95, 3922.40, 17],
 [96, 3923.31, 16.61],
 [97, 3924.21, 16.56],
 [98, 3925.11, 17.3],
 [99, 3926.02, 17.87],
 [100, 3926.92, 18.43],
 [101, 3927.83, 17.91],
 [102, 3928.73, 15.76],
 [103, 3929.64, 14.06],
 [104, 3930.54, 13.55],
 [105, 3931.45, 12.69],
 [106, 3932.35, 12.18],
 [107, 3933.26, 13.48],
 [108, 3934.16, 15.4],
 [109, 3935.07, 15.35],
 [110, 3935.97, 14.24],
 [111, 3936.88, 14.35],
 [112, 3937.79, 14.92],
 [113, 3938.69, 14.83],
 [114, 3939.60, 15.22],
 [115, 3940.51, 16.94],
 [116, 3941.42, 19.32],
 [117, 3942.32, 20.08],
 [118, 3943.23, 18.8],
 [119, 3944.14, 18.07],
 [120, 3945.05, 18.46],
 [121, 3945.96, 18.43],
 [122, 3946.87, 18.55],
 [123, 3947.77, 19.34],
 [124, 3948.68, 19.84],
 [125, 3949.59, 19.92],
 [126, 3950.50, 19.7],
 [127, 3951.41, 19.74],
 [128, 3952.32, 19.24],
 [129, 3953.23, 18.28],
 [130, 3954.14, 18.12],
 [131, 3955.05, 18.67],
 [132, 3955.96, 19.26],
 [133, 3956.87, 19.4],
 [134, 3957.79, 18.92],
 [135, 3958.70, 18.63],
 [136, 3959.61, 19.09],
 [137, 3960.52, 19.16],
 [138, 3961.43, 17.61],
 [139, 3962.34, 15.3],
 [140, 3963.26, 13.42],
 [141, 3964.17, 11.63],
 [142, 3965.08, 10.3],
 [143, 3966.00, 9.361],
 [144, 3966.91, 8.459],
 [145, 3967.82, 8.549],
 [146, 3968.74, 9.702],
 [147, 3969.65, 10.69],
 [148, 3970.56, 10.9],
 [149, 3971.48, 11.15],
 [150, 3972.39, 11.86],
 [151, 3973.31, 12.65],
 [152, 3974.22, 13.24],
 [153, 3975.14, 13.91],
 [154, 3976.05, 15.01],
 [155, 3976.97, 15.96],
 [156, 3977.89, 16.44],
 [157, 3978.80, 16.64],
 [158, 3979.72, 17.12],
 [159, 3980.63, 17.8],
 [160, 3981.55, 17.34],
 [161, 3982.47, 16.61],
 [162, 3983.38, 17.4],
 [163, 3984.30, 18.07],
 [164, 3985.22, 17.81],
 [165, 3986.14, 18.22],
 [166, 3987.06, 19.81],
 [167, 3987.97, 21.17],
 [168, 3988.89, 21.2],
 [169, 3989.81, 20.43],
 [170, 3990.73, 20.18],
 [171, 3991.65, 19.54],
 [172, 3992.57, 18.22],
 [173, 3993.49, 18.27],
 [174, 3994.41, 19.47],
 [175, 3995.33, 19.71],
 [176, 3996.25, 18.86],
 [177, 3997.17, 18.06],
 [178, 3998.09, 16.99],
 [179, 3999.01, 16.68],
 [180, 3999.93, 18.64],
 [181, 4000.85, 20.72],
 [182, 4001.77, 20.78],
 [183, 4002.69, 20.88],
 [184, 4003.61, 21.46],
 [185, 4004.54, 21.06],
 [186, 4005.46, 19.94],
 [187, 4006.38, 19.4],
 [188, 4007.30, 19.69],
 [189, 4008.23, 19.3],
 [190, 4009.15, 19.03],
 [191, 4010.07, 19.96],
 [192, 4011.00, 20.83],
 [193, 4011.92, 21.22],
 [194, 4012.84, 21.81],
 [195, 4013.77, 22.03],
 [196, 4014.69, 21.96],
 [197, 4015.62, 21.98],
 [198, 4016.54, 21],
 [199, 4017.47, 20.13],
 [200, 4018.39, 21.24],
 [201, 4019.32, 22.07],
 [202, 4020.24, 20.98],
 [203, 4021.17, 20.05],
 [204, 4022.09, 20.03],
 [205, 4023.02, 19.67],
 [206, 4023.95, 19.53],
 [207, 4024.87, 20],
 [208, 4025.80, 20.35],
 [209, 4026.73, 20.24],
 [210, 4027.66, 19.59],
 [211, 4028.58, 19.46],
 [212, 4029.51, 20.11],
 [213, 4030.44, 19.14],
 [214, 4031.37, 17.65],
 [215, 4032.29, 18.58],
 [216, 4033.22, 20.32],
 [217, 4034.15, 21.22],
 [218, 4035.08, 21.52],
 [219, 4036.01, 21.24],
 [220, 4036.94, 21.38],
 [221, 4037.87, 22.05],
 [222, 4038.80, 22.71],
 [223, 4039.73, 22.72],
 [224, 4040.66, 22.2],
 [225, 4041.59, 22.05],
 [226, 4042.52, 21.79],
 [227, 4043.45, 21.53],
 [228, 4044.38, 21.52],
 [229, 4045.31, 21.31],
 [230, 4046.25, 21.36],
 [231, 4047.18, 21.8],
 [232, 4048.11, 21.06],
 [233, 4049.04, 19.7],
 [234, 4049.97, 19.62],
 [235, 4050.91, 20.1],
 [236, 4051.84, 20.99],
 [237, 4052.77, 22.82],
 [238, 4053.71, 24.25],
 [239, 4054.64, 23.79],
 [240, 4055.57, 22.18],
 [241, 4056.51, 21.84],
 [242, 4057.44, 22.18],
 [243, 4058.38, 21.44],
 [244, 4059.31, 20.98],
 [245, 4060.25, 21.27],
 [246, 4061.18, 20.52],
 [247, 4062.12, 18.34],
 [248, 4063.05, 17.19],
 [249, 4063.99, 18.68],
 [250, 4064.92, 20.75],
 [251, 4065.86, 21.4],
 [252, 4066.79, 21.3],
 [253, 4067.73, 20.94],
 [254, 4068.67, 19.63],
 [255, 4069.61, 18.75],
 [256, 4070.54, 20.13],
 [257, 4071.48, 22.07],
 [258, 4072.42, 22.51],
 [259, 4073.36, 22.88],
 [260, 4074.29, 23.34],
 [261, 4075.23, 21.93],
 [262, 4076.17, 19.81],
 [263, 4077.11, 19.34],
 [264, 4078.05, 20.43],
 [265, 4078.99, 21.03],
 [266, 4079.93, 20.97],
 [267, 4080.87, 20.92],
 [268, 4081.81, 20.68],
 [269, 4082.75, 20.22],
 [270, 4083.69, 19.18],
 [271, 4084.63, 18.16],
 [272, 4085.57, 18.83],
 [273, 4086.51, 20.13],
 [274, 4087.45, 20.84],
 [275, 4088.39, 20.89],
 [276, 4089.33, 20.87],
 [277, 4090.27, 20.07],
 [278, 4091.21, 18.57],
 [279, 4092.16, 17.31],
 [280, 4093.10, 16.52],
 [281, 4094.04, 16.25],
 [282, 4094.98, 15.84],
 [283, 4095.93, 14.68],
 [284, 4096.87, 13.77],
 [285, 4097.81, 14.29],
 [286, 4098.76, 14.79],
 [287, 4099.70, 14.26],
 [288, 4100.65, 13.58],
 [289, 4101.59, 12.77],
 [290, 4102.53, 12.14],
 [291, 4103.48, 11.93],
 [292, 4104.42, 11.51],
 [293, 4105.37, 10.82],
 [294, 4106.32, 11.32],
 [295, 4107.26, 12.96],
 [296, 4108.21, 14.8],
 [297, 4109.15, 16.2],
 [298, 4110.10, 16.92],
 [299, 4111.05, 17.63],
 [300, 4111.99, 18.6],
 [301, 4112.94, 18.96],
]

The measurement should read 1.28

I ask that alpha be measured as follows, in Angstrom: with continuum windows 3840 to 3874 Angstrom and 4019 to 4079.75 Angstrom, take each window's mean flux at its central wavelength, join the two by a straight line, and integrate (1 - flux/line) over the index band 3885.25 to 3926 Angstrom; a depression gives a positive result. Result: 5.4 Angstrom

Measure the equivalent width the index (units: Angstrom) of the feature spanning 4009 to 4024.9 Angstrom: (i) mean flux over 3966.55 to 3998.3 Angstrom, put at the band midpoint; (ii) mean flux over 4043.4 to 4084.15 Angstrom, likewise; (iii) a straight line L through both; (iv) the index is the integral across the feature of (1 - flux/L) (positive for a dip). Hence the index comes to -2.2 Angstrom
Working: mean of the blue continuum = 16.2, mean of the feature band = 20.8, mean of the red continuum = 21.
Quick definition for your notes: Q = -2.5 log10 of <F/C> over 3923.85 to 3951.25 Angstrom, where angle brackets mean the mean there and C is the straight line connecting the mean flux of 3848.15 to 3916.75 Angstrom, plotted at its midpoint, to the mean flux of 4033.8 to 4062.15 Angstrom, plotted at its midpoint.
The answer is 0.12 mag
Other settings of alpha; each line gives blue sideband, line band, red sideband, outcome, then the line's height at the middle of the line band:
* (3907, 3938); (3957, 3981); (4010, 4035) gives 6.0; 18.8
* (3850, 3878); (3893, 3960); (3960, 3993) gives -1.9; 17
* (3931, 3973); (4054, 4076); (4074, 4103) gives -4.2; 17.7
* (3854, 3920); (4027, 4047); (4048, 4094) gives -1.0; 19.9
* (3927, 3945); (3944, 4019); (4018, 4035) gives 0.7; 17.9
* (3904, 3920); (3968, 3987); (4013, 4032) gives 4.6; 19.8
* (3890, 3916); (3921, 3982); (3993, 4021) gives 7.5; 18.2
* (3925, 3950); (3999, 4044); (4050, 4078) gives -2.4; 19.6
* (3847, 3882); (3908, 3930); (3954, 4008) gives -0.9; 17.8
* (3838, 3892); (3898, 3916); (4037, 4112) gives -0.7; 17.2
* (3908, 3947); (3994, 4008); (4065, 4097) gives -0.7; 18.6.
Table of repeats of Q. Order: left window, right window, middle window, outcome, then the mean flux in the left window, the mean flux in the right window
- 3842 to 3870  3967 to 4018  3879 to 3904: 0.26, 18.5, 17.9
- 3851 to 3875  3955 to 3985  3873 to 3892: 0.27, 19.4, 14.8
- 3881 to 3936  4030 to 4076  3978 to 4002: 0.02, 16.1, 21.1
